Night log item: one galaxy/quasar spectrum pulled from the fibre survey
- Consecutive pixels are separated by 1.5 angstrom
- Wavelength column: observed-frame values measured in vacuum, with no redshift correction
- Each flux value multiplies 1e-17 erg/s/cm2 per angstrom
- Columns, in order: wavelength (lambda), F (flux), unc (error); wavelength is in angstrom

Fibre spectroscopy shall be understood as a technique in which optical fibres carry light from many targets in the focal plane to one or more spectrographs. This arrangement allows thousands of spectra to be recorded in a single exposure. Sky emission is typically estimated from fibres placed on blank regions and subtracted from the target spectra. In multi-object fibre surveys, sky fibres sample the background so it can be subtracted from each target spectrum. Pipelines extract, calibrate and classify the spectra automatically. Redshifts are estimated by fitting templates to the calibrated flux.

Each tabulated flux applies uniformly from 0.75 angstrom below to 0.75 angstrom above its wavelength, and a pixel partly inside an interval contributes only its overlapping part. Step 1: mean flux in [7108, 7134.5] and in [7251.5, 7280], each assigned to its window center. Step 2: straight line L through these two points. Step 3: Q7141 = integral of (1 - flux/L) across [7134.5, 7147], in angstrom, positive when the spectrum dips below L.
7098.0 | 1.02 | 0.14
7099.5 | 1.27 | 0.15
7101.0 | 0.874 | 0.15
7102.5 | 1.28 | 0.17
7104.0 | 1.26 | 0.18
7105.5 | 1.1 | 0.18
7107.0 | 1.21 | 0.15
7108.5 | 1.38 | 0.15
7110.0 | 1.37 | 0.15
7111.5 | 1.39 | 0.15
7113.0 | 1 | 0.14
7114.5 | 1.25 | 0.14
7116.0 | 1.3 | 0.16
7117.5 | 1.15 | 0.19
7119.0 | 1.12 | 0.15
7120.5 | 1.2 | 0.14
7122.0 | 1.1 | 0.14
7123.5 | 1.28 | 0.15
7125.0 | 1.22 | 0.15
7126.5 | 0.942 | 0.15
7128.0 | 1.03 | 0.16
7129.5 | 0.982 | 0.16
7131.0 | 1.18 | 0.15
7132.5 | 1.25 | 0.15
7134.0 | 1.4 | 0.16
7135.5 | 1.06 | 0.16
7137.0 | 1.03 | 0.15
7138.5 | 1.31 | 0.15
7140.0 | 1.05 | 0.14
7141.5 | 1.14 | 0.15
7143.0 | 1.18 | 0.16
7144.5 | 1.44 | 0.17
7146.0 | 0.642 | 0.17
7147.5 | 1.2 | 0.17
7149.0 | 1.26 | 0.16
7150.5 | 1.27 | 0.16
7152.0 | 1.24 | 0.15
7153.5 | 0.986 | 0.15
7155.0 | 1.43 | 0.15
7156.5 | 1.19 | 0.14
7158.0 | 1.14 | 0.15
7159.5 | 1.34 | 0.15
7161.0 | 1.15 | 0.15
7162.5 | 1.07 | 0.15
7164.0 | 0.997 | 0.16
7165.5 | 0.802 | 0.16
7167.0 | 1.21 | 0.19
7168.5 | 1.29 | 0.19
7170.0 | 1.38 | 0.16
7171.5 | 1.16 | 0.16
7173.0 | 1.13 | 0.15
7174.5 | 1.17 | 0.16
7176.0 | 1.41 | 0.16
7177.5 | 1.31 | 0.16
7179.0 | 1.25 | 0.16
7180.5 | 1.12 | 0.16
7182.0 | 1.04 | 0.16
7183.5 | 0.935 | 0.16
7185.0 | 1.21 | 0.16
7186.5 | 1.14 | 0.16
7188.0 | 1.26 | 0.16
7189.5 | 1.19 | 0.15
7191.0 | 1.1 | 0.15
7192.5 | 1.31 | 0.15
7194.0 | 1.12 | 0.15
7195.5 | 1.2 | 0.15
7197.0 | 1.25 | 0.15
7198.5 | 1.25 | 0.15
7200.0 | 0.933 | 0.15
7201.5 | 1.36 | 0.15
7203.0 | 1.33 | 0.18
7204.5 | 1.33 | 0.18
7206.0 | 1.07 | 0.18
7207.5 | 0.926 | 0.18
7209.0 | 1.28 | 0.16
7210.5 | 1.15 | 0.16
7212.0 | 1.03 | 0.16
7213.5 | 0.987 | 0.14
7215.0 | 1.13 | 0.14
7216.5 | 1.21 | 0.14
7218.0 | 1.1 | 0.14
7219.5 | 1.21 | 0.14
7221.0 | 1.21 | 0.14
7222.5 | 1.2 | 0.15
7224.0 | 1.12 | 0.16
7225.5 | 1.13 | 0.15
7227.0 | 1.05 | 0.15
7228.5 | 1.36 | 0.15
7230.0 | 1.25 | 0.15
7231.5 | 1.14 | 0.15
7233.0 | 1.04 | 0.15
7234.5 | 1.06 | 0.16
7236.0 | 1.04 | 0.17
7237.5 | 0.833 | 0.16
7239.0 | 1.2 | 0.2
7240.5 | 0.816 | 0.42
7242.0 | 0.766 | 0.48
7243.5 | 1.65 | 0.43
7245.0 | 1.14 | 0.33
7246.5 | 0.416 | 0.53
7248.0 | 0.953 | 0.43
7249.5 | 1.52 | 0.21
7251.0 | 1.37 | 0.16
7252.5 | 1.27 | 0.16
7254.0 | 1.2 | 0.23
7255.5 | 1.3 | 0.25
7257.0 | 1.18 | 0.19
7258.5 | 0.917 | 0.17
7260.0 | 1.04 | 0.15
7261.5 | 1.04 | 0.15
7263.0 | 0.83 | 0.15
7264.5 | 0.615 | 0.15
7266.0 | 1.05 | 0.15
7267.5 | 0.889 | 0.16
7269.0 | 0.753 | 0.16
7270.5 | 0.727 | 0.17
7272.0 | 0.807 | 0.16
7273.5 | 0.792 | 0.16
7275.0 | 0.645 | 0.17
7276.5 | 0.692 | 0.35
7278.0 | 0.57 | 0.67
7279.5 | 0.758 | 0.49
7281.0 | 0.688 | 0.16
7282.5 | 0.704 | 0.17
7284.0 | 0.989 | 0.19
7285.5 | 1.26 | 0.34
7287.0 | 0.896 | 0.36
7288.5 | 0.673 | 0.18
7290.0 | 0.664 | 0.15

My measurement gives 0.44 angstrom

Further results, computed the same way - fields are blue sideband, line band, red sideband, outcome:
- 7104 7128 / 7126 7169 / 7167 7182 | 2.54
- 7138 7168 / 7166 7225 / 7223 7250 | -3.32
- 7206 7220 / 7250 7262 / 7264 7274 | -4.00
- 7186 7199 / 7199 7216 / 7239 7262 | 0.54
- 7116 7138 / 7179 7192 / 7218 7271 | -0.33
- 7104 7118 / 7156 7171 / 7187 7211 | 0.68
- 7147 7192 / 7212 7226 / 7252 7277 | -1.22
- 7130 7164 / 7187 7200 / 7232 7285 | -1.33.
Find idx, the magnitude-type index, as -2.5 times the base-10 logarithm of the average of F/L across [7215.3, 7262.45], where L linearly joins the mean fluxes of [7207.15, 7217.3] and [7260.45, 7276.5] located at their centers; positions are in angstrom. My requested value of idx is -0.16 mag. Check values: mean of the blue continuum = 1.11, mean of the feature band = 1.12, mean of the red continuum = 0.813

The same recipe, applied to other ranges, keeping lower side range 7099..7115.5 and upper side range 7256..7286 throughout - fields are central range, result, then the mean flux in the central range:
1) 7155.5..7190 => -0.099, 1.17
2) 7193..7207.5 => -0.183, 1.19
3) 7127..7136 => 0.014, 1.15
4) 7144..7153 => -0.037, 1.16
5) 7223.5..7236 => -0.207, 1.14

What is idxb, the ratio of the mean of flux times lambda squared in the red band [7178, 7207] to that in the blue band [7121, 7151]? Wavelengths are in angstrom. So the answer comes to 1.0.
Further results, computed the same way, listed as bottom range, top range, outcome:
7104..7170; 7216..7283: 0.88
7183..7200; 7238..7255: 0.97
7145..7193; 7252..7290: 0.78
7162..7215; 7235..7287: 0.84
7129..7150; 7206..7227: 0.99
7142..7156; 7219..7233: 1.02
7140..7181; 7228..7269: 0.92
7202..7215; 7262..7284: 0.68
